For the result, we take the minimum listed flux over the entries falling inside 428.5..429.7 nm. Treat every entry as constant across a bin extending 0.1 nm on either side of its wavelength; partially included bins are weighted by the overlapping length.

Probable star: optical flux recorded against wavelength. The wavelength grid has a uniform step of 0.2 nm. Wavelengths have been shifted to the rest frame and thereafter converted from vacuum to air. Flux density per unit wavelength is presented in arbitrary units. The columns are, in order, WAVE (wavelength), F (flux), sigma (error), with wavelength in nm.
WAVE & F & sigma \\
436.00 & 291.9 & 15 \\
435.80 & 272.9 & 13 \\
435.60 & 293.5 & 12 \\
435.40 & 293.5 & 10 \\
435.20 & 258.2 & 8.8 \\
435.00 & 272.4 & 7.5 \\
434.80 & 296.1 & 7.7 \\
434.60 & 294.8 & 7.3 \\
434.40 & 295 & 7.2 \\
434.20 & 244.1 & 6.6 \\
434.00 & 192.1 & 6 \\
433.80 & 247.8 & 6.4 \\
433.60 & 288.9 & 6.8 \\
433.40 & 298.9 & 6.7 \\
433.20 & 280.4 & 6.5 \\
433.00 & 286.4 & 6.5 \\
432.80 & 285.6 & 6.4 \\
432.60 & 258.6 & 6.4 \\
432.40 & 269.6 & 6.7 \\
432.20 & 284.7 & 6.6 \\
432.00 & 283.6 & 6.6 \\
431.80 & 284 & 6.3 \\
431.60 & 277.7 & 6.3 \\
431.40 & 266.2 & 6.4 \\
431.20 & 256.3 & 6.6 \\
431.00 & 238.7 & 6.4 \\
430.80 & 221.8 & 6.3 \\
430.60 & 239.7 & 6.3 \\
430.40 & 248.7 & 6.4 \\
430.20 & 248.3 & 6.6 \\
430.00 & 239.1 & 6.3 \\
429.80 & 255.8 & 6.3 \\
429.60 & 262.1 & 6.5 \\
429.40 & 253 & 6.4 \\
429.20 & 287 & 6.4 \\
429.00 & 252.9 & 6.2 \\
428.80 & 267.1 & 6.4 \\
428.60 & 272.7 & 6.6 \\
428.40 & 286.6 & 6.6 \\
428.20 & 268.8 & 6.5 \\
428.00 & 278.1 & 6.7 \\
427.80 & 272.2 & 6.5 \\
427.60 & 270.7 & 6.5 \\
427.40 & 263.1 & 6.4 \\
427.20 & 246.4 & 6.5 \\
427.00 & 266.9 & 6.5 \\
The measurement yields 252.9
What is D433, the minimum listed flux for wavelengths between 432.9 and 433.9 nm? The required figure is 247.8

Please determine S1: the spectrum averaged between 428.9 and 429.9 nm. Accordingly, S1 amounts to 262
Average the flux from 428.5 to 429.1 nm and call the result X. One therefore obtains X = 264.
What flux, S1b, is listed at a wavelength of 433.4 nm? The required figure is 298.9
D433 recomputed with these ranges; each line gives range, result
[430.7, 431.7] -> 221.8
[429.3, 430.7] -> 239.1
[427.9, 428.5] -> 268.8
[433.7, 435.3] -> 192.1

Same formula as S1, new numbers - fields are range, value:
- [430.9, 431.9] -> 265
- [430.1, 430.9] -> 240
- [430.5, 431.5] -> 245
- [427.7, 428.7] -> 276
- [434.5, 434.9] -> 295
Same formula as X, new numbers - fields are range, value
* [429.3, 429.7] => 258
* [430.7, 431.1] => 230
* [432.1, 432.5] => 277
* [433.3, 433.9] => 279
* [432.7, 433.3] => 284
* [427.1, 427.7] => 260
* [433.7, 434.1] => 220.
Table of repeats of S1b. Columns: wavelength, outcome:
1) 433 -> 286.4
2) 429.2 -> 287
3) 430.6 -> 239.7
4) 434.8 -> 296.1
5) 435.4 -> 293.5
